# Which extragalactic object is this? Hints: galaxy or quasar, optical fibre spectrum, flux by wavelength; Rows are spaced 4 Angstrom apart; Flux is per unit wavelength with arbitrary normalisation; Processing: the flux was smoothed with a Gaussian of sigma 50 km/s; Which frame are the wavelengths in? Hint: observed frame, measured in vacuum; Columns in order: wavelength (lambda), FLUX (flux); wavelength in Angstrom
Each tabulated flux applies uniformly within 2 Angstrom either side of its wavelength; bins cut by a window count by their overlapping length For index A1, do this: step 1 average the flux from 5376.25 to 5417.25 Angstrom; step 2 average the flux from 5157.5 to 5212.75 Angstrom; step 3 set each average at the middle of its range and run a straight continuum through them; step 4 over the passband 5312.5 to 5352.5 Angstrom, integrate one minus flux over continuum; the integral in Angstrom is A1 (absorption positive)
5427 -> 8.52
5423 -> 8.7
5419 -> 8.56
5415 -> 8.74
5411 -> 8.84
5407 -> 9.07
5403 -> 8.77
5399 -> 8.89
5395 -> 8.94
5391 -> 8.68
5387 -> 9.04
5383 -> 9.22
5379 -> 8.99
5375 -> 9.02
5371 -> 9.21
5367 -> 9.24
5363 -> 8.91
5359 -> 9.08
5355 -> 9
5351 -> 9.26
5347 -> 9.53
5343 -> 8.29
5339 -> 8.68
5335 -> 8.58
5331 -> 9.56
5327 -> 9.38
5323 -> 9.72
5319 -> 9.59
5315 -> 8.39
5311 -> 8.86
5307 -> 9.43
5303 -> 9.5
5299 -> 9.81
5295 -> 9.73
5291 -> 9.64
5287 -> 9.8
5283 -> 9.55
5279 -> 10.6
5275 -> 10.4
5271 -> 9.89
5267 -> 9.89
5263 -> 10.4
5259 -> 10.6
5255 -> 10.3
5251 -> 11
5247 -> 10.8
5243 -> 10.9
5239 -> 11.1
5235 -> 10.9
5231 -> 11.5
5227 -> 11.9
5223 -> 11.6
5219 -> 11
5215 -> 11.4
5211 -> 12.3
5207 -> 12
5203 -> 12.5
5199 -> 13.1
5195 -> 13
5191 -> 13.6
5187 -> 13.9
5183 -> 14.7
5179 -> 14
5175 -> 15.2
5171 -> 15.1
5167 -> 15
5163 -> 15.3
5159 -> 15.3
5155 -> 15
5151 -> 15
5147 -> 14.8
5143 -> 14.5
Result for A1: 5.1 Angstrom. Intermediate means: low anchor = 13.9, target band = 9.09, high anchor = 8.92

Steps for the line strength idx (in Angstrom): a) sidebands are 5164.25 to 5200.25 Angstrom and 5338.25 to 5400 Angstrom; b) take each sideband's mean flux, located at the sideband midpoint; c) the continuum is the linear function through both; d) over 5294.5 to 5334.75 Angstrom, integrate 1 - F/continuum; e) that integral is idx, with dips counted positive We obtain 4.5 Angstrom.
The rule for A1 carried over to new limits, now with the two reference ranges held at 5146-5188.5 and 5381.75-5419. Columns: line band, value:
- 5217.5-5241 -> 3.42 Angstrom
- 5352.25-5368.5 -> 1.39 Angstrom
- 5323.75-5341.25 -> 2.54 Angstrom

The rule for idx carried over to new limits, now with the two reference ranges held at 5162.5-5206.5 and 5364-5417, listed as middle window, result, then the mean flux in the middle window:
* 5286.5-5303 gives 2.3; 9.71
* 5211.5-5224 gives 1.7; 11.4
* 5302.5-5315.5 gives 2.3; 9.07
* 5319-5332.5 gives 1.3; 9.56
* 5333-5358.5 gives 2.9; 8.9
